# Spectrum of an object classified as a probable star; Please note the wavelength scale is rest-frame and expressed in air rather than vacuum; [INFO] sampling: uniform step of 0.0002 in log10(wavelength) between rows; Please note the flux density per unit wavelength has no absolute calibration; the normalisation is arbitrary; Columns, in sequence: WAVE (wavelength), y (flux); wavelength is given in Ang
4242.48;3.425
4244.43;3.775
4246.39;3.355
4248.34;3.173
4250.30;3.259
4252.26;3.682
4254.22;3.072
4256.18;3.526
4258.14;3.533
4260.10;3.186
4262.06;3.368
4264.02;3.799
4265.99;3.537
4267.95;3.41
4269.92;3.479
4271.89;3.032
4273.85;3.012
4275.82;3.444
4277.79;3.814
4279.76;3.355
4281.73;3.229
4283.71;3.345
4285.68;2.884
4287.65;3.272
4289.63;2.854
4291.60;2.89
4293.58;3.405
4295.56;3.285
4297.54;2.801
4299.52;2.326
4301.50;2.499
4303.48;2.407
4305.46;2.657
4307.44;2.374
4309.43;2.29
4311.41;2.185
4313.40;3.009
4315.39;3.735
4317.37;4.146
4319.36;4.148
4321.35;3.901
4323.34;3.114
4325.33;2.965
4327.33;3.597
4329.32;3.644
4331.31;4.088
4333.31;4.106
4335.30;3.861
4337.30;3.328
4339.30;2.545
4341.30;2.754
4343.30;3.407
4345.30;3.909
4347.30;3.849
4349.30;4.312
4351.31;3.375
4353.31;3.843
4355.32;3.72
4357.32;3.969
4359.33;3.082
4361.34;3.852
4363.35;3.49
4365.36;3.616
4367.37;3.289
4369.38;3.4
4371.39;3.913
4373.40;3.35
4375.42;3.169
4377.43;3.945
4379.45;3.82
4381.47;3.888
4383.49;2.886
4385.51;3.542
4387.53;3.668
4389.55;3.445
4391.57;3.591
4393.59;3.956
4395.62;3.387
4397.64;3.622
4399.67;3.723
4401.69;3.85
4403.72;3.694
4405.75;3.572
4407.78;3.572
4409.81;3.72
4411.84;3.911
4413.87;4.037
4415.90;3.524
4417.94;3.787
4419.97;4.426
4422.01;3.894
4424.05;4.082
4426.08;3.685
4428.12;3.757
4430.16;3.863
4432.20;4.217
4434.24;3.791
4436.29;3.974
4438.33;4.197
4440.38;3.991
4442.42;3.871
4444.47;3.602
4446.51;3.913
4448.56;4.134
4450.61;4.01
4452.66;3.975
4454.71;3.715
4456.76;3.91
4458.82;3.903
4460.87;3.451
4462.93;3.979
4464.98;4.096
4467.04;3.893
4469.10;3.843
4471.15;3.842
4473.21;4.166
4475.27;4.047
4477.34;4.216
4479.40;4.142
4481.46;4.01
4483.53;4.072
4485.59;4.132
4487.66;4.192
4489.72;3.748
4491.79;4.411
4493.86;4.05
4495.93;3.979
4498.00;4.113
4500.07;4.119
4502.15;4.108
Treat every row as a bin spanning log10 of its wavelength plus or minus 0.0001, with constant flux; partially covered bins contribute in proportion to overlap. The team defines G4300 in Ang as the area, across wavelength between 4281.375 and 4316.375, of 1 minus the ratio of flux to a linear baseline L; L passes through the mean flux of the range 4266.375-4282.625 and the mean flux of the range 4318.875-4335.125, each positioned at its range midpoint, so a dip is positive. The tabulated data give 6.5 Ang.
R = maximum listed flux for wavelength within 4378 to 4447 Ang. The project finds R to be 4.426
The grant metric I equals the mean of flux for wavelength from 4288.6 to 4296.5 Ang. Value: 3.11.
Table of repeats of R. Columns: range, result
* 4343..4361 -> 4.312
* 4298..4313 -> 2.657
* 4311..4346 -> 4.148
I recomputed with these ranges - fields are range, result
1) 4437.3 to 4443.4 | 4.02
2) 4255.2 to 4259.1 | 3.53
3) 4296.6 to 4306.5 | 2.54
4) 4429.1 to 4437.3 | 3.96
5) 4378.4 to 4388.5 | 3.56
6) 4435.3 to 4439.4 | 4.08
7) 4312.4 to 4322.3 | 3.79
